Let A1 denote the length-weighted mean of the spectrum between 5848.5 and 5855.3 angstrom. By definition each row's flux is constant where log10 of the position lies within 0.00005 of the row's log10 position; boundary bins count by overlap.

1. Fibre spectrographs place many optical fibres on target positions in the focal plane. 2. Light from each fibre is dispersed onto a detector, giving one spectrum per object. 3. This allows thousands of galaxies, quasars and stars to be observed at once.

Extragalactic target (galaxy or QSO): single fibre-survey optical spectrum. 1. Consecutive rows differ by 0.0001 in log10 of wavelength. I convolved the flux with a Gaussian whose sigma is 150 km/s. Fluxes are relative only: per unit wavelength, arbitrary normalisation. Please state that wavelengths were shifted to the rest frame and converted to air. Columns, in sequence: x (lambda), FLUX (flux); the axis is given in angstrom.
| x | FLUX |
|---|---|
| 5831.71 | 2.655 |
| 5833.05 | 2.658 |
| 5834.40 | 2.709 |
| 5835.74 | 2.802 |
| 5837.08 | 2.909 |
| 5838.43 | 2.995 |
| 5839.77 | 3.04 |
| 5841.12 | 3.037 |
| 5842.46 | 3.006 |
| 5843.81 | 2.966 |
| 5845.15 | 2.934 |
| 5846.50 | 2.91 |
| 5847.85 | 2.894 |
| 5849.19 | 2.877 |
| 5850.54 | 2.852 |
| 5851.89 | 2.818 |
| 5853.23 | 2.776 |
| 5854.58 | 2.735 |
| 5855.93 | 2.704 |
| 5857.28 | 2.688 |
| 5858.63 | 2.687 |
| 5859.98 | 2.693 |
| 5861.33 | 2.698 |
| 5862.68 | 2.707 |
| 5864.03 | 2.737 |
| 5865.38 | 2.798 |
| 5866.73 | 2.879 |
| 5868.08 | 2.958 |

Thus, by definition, 2.81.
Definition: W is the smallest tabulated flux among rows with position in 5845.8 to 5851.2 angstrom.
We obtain 2.852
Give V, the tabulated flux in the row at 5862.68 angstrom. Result 2.707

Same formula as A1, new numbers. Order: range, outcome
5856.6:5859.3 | 2.68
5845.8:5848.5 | 2.89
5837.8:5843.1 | 3.02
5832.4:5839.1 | 2.81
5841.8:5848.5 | 2.94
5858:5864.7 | 2.7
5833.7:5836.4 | 2.75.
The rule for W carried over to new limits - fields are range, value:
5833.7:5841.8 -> 2.709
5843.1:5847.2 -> 2.91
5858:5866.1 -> 2.687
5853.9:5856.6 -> 2.704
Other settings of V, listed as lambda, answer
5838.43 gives 2.995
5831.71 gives 2.655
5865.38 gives 2.798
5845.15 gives 2.934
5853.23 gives 2.776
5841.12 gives 3.037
